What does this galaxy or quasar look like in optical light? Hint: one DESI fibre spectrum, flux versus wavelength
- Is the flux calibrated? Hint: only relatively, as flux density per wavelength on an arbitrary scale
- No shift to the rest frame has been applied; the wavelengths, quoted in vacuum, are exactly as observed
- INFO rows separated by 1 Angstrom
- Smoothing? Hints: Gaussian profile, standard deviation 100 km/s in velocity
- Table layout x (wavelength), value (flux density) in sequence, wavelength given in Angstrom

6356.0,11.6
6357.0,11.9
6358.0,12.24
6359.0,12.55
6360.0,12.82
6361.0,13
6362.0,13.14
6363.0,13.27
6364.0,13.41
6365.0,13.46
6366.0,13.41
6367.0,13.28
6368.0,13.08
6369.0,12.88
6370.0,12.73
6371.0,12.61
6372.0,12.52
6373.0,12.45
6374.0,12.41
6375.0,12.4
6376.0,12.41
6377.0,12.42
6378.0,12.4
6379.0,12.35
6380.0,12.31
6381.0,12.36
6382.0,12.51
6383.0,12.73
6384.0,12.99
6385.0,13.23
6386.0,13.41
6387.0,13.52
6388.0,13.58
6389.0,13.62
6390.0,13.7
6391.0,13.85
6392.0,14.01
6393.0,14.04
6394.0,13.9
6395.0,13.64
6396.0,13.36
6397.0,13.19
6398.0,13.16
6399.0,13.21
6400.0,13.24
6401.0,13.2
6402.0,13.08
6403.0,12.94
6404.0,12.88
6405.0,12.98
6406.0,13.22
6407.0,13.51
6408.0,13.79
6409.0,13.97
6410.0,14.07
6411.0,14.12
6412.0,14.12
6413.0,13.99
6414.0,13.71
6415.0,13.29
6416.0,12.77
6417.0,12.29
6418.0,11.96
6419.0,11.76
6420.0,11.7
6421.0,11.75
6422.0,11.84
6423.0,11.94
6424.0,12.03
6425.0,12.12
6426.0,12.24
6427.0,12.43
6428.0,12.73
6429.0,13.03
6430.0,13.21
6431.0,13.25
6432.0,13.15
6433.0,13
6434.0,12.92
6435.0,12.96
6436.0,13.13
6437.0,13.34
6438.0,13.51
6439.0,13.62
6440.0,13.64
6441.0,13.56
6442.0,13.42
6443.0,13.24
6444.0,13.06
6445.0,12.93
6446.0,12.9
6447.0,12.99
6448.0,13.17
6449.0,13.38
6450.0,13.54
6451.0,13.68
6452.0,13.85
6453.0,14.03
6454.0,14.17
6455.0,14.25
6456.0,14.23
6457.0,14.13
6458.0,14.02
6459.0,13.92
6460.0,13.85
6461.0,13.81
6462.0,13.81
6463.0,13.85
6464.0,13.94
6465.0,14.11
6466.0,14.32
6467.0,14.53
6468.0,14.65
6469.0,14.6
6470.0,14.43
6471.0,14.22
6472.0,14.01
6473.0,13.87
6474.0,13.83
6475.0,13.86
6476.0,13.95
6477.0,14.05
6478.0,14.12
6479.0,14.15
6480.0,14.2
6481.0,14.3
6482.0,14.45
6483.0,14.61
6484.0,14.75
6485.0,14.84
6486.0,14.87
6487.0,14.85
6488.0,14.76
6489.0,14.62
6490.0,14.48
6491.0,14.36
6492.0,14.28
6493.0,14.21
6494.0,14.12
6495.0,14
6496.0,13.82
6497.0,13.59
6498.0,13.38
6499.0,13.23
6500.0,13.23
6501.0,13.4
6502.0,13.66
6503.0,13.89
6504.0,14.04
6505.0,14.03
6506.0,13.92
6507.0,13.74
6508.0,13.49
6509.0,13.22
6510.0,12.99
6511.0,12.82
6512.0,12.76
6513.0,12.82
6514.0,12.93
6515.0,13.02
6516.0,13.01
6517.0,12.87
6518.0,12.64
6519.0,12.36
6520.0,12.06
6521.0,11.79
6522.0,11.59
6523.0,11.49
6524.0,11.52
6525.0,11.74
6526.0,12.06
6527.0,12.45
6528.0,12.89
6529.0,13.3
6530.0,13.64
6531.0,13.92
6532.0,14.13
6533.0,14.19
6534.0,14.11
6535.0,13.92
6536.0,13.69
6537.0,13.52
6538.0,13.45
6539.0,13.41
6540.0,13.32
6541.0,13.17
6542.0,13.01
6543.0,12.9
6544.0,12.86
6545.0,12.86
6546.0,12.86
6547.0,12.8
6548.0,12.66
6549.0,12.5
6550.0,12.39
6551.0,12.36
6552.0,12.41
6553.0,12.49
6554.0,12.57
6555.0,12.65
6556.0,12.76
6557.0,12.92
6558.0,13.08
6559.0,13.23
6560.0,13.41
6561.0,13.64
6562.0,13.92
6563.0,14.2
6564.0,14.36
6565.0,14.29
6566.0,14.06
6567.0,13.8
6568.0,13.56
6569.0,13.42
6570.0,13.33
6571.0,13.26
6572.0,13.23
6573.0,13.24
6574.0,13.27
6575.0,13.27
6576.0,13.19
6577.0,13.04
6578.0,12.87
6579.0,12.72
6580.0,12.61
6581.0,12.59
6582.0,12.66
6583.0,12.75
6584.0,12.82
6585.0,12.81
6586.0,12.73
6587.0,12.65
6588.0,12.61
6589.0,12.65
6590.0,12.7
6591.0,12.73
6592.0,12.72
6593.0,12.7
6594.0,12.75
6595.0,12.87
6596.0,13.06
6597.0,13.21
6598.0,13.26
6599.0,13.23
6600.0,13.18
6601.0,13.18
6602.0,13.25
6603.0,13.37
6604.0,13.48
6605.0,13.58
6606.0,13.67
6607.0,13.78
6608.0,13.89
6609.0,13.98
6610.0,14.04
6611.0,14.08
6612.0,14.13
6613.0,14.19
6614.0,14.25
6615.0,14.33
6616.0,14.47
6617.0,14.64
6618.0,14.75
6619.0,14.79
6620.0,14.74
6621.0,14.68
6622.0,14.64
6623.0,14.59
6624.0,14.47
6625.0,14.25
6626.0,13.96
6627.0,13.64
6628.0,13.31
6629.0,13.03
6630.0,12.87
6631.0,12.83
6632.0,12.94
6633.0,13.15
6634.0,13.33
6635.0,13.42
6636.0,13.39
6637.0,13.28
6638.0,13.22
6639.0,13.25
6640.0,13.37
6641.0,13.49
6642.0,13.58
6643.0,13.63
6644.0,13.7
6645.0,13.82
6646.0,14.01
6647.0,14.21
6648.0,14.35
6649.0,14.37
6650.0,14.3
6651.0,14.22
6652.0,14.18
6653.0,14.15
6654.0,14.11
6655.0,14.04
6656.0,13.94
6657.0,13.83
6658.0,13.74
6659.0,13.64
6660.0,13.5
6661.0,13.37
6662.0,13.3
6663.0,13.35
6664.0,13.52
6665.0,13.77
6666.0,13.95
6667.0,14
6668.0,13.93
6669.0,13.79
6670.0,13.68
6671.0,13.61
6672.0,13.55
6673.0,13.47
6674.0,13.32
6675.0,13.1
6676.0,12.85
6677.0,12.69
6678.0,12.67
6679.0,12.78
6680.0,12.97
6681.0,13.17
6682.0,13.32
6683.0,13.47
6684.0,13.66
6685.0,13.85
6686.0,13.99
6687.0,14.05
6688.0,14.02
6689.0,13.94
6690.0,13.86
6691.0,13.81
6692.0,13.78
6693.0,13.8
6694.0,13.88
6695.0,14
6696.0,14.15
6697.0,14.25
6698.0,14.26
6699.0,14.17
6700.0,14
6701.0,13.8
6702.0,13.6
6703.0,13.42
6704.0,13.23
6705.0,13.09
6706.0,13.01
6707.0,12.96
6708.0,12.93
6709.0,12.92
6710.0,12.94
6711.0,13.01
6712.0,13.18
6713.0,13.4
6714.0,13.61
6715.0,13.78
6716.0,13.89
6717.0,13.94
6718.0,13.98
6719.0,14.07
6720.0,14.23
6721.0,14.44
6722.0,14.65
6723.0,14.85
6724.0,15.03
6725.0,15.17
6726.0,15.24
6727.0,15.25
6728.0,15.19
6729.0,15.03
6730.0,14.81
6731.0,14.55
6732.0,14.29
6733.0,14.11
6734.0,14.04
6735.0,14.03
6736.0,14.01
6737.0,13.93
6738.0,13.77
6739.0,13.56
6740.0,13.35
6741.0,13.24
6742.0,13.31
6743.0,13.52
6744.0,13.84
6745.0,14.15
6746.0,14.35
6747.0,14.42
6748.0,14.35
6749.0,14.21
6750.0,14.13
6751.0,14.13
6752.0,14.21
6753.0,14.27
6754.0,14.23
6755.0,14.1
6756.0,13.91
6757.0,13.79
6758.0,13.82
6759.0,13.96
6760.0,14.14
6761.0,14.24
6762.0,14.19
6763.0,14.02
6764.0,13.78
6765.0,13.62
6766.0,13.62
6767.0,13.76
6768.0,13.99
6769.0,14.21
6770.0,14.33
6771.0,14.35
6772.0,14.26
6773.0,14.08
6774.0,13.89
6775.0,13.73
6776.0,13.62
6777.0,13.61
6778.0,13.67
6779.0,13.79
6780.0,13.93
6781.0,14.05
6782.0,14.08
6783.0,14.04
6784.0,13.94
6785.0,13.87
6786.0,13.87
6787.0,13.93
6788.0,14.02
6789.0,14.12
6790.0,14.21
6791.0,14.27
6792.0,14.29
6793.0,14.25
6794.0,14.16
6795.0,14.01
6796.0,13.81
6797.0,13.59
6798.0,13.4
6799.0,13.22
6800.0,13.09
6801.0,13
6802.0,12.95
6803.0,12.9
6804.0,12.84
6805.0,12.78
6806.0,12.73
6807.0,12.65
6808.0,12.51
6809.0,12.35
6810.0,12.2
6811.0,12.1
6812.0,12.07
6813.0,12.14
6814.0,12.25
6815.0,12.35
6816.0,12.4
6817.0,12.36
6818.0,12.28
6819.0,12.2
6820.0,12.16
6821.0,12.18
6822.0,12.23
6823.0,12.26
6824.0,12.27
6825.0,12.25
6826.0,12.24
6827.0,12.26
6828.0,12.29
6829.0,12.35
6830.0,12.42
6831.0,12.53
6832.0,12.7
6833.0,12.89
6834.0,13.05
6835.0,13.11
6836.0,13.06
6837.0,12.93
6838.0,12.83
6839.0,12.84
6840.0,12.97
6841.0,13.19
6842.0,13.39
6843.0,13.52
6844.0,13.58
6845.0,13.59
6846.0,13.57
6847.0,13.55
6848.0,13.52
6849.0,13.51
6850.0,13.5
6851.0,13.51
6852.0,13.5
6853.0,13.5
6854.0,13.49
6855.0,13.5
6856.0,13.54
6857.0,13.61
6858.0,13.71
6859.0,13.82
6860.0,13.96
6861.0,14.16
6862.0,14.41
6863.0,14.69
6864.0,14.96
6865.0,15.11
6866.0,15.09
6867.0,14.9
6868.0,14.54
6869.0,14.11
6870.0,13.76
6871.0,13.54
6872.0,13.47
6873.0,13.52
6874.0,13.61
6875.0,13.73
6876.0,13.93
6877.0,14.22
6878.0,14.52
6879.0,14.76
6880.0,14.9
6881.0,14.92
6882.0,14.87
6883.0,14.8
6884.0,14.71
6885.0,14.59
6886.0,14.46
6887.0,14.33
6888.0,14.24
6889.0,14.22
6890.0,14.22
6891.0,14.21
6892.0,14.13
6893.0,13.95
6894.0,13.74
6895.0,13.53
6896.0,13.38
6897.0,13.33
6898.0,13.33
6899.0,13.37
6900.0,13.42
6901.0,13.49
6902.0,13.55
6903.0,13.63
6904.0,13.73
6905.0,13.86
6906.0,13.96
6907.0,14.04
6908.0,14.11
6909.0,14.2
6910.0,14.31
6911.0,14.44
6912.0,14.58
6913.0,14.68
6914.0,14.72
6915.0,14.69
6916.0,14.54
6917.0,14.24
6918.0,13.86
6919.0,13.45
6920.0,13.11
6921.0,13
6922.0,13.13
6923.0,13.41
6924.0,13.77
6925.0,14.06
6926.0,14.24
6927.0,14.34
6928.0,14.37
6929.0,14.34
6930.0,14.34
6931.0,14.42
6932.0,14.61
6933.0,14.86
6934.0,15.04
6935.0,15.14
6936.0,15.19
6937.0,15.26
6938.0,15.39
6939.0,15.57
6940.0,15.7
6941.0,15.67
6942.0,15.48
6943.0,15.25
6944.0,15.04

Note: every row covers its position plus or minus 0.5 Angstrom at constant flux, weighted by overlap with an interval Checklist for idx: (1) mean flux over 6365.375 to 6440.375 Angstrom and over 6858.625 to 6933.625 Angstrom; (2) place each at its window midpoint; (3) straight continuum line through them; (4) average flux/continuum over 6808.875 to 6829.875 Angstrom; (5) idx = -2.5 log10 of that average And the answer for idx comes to 0.142 mag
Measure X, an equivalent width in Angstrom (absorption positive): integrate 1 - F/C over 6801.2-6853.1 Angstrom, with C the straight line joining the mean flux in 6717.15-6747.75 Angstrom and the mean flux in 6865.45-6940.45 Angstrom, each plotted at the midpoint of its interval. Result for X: 5.4 Angstrom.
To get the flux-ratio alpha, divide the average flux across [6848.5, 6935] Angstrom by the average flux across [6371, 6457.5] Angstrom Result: 1.1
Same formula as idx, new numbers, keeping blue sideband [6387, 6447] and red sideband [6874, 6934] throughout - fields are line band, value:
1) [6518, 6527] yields 0.12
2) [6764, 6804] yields 0.00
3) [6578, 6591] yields 0.06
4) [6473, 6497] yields -0.08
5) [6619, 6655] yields -0.02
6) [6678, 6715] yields 0.01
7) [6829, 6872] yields 0.03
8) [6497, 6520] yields 0.01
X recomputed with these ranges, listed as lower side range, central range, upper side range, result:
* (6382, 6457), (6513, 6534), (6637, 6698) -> 1.1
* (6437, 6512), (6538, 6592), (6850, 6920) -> 3.4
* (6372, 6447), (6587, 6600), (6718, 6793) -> 0.7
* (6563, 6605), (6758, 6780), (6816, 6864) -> -1.4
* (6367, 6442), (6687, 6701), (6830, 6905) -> -0.5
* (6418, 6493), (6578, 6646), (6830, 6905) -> 1.1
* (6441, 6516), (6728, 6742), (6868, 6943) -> 0.0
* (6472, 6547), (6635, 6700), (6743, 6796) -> 0.6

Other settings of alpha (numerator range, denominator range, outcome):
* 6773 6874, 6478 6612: 1.00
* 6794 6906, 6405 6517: 0.99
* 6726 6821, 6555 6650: 1.01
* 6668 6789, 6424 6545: 1.03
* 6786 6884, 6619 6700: 0.98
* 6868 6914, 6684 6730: 1.01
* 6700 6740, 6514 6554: 1.09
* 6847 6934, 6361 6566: 1.05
